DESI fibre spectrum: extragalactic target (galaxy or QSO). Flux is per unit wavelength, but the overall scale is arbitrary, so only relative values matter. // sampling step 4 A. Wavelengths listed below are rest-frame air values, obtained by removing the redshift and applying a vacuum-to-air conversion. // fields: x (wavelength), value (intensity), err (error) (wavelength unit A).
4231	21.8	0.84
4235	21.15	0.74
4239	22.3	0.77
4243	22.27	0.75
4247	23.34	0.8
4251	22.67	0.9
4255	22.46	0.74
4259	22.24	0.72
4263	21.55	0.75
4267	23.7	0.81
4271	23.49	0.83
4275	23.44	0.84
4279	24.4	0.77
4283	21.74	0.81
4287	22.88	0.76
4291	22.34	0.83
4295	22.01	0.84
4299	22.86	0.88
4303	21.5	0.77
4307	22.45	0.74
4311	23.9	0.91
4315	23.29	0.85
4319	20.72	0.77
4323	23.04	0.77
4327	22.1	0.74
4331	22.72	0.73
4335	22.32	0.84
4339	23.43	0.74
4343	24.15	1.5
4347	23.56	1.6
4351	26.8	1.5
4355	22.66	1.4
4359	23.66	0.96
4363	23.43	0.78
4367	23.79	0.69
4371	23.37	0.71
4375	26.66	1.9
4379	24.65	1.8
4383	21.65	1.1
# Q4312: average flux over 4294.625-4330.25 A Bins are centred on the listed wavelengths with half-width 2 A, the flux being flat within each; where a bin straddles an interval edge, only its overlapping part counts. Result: 22.5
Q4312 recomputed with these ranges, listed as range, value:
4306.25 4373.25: 23.3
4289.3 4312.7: 22.5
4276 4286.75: 23.1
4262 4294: 23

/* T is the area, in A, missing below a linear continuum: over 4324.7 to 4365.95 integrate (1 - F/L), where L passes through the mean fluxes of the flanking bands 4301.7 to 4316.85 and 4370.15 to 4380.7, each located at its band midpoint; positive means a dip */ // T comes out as 1.0 A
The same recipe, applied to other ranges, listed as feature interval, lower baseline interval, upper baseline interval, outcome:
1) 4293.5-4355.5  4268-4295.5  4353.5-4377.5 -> 1.3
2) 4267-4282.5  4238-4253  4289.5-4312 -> -0.7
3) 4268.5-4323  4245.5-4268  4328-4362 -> 0.8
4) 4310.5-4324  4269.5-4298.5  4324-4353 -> 0.4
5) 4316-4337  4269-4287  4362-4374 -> 1.2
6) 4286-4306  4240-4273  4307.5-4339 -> 0.3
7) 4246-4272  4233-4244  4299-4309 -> -0.9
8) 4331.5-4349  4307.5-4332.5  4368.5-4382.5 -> 0.0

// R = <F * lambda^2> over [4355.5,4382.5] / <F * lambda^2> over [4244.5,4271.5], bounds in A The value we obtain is 1.11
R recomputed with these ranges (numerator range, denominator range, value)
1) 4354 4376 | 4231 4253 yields 1.13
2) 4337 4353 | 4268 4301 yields 1.10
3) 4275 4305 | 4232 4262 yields 1.03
